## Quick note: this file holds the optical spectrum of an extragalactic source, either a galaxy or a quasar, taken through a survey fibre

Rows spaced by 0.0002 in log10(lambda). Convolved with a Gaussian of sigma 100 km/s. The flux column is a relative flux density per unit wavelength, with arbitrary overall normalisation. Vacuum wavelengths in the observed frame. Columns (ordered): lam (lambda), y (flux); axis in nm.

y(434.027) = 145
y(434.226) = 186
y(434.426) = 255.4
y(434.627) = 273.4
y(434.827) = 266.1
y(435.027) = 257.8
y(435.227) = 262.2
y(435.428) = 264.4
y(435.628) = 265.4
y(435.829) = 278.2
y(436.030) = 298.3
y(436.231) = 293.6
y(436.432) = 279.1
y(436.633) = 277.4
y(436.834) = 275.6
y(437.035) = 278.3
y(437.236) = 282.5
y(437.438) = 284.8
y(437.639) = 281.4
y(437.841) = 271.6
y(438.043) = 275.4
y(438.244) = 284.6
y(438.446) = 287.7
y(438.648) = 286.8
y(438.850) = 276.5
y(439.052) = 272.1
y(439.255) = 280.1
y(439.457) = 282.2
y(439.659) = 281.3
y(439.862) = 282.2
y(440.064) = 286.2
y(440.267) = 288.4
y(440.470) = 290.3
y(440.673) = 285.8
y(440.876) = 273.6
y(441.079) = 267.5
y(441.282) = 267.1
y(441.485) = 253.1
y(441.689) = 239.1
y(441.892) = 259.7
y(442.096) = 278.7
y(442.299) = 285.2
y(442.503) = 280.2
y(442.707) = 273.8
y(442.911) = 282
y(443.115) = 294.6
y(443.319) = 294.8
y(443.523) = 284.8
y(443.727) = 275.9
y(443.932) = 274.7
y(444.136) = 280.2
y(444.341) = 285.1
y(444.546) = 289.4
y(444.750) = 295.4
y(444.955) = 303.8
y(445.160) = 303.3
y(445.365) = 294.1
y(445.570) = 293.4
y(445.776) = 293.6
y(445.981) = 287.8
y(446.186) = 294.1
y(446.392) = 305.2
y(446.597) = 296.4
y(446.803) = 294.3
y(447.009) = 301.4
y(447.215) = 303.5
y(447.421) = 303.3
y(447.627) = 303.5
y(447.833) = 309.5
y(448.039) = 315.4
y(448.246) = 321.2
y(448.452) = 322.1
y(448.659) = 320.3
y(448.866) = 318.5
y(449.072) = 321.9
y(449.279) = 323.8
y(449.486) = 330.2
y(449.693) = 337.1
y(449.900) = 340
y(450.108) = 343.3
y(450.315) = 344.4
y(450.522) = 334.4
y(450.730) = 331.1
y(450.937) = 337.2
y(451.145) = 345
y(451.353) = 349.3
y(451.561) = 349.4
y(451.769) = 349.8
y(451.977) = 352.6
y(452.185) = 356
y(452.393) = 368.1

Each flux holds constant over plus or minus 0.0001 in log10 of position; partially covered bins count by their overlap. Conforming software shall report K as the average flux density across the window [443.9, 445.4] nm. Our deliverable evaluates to 291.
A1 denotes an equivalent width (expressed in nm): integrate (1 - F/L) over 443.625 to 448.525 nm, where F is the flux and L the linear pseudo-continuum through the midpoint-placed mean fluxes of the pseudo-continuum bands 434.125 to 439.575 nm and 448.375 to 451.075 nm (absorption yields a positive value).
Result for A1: 0.27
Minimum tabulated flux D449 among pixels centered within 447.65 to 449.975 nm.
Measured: 309.5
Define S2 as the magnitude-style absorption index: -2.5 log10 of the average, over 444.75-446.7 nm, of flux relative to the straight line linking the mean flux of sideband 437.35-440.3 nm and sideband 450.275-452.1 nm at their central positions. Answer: 0.07 mag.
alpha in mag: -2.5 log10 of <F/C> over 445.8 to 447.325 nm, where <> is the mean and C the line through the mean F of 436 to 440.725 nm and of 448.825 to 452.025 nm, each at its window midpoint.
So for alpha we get 0.080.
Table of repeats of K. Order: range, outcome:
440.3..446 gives 282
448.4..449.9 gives 326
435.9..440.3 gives 282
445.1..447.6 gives 298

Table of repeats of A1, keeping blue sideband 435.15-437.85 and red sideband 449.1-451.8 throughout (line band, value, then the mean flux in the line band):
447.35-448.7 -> 0.06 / 314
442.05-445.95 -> 0.29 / 288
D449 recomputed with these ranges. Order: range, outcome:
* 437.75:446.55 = 239.1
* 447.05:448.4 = 303.3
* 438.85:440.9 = 272.1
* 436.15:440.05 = 271.6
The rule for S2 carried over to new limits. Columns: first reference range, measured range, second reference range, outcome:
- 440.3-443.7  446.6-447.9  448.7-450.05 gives 0.041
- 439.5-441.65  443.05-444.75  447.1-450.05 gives 0.034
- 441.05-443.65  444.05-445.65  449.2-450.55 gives 0.006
